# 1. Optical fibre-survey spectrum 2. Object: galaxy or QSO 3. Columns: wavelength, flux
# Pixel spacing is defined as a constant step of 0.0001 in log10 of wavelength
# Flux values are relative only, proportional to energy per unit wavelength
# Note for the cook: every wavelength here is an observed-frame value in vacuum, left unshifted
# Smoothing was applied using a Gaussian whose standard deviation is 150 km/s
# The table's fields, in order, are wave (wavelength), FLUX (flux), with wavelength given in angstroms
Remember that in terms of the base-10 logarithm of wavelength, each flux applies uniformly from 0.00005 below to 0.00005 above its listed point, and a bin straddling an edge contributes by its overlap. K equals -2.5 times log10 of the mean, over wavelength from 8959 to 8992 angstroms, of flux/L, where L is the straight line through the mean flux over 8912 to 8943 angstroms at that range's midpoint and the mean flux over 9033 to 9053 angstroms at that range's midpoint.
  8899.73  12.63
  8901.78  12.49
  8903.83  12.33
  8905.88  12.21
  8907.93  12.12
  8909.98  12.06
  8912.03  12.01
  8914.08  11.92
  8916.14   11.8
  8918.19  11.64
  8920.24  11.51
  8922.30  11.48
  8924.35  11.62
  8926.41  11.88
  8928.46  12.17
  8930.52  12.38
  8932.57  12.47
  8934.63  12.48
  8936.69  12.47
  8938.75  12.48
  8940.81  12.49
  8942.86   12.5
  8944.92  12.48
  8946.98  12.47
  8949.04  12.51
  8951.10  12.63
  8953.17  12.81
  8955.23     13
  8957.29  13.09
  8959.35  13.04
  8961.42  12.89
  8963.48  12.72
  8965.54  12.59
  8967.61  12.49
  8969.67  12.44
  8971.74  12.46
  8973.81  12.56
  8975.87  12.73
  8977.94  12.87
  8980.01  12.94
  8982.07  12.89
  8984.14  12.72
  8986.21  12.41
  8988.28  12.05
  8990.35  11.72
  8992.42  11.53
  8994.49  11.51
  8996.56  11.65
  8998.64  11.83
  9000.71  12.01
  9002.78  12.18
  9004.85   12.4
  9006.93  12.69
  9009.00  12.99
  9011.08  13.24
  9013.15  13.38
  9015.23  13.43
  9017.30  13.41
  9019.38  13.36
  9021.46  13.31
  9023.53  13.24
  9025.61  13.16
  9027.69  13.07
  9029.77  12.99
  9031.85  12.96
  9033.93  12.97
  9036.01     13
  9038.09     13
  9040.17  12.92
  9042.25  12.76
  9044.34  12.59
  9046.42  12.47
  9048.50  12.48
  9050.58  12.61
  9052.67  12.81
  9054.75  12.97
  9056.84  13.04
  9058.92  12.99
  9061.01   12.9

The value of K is -0.02 mag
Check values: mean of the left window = 12.1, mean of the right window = 12.8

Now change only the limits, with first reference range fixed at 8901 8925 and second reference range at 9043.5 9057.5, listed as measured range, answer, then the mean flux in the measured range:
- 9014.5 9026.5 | -0.066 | 13.3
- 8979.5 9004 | 0.024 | 12.1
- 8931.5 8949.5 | -0.035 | 12.5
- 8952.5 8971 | -0.050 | 12.8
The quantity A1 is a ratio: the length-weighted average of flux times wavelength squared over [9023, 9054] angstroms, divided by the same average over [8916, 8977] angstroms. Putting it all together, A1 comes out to 1.1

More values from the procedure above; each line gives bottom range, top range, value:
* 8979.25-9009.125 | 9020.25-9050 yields 1.07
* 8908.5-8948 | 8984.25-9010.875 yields 1.02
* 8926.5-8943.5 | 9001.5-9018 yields 1.06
